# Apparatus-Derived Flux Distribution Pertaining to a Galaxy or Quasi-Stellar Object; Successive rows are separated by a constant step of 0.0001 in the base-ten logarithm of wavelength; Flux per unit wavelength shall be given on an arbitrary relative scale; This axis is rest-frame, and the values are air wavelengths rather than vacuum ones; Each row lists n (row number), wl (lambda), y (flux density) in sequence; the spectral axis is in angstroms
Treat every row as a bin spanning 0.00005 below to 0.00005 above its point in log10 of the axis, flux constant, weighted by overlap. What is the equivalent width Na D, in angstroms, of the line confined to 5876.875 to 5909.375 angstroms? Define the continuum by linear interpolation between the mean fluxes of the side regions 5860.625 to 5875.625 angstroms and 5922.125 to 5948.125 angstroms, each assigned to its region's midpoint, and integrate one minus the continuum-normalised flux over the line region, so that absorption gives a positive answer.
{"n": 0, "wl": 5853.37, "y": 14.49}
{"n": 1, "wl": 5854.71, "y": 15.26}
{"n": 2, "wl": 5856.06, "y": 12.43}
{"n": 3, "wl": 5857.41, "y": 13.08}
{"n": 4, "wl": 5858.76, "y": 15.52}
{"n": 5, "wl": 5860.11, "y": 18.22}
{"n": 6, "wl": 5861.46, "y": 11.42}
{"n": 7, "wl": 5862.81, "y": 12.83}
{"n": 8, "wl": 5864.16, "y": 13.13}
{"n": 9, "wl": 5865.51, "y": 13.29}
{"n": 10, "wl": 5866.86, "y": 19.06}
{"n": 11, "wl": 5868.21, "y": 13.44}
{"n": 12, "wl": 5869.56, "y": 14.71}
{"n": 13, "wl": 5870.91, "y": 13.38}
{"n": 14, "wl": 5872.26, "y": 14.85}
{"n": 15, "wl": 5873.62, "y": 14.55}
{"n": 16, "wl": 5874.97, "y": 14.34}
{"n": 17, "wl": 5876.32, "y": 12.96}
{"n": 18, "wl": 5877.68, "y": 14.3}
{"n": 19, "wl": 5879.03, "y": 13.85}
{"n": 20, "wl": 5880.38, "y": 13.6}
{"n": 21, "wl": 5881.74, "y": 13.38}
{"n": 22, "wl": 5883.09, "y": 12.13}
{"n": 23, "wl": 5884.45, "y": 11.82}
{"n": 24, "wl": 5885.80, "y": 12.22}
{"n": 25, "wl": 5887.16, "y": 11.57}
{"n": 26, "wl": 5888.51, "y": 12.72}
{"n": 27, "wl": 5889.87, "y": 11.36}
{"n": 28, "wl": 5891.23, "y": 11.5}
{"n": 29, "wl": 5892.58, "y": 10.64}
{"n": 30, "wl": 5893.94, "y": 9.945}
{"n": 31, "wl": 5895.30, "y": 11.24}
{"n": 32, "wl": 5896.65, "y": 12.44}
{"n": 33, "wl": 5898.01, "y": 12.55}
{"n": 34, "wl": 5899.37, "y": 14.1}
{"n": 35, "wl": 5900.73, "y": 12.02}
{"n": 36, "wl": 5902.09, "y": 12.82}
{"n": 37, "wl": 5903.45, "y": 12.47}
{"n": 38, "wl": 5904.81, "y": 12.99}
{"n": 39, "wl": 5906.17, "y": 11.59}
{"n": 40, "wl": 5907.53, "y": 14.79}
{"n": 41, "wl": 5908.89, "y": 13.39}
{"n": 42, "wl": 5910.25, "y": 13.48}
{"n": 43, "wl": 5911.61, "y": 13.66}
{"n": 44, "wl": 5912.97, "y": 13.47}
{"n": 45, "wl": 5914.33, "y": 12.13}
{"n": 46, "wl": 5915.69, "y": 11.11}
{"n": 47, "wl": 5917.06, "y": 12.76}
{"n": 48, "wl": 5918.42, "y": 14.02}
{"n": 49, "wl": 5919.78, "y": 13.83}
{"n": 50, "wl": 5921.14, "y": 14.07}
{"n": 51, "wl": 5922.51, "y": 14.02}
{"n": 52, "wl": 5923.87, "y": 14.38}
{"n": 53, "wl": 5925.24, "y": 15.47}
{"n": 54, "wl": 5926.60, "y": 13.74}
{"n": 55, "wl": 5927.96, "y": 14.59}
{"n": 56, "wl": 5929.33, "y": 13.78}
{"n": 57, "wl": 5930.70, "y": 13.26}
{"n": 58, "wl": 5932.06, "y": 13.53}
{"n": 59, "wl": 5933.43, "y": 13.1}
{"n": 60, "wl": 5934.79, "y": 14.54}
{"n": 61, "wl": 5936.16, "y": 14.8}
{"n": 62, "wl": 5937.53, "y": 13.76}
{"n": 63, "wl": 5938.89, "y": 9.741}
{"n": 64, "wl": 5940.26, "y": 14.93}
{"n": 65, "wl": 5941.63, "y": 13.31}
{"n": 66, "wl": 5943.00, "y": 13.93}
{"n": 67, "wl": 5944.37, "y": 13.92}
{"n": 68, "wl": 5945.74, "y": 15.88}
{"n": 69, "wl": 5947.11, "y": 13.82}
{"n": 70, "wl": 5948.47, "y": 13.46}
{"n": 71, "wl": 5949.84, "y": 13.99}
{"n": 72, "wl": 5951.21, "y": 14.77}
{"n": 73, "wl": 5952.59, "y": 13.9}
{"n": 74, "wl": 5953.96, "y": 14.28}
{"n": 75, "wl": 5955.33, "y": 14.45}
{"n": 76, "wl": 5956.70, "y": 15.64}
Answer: 3.7 angstroms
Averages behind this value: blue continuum 14.1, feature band 12.5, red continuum 13.9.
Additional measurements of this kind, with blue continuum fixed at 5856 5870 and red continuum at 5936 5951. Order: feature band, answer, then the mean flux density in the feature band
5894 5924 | 2.2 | 13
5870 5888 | 1.2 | 13.3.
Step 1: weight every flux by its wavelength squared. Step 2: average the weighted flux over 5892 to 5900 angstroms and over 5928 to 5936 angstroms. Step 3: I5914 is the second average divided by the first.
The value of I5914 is 1.18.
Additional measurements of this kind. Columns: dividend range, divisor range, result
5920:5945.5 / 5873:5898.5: 1.13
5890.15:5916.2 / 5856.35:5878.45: 0.88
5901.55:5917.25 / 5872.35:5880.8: 0.93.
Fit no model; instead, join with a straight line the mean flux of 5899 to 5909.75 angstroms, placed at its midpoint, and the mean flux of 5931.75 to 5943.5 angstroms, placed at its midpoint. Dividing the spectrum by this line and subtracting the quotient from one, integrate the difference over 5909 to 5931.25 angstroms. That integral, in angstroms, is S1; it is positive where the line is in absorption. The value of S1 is -0.6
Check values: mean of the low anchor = 13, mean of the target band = 13.6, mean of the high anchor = 13.5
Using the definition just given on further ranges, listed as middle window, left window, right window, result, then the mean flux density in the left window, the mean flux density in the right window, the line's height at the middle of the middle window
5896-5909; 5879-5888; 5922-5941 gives 0.2 angstroms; 12.6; 13.8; 13.1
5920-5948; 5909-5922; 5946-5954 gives -0.5 angstroms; 13.2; 14.1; 13.7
